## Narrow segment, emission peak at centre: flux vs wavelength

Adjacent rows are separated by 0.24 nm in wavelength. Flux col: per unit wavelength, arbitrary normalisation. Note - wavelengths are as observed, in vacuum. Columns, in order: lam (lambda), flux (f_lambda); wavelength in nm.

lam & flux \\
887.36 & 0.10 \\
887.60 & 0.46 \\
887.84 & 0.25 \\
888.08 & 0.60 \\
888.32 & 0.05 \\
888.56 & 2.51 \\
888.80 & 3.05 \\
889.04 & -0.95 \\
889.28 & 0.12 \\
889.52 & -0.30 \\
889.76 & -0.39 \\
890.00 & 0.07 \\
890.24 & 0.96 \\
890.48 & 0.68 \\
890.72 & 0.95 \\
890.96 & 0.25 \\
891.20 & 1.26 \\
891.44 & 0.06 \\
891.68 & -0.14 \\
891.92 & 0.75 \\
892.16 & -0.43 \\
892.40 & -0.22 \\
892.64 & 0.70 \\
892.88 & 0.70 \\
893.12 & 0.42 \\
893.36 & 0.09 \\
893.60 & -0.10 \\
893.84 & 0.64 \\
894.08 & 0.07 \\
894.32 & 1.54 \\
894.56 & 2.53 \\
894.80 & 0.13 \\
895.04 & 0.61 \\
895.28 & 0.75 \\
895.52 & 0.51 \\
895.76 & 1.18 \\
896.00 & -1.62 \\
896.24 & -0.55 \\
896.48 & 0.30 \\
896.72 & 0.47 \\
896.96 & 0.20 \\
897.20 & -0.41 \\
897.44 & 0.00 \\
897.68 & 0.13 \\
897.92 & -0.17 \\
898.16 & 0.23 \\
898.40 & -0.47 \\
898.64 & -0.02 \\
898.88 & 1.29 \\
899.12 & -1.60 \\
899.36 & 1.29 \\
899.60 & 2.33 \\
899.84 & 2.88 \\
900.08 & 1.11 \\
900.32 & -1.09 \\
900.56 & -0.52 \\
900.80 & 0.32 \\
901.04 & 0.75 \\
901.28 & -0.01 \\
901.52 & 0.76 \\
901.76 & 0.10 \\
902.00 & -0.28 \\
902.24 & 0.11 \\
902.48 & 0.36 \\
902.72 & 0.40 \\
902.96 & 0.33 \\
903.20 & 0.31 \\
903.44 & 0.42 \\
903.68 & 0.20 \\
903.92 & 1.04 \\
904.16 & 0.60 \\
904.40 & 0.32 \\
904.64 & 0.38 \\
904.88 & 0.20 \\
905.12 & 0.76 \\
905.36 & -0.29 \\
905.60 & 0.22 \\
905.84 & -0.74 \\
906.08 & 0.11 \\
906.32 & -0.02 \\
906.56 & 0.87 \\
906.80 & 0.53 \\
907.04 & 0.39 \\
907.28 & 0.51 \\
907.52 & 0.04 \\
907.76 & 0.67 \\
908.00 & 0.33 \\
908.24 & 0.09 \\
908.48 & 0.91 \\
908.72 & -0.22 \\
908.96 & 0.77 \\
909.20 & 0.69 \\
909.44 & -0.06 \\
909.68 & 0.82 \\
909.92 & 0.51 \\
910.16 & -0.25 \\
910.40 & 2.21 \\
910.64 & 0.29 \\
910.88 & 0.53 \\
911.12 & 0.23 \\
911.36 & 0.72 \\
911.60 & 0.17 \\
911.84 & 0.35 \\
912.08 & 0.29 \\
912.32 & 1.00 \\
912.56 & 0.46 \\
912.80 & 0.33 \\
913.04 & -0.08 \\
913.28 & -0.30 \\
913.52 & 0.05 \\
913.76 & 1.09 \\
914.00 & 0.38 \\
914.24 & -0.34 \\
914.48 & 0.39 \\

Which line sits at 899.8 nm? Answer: H-beta 4861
